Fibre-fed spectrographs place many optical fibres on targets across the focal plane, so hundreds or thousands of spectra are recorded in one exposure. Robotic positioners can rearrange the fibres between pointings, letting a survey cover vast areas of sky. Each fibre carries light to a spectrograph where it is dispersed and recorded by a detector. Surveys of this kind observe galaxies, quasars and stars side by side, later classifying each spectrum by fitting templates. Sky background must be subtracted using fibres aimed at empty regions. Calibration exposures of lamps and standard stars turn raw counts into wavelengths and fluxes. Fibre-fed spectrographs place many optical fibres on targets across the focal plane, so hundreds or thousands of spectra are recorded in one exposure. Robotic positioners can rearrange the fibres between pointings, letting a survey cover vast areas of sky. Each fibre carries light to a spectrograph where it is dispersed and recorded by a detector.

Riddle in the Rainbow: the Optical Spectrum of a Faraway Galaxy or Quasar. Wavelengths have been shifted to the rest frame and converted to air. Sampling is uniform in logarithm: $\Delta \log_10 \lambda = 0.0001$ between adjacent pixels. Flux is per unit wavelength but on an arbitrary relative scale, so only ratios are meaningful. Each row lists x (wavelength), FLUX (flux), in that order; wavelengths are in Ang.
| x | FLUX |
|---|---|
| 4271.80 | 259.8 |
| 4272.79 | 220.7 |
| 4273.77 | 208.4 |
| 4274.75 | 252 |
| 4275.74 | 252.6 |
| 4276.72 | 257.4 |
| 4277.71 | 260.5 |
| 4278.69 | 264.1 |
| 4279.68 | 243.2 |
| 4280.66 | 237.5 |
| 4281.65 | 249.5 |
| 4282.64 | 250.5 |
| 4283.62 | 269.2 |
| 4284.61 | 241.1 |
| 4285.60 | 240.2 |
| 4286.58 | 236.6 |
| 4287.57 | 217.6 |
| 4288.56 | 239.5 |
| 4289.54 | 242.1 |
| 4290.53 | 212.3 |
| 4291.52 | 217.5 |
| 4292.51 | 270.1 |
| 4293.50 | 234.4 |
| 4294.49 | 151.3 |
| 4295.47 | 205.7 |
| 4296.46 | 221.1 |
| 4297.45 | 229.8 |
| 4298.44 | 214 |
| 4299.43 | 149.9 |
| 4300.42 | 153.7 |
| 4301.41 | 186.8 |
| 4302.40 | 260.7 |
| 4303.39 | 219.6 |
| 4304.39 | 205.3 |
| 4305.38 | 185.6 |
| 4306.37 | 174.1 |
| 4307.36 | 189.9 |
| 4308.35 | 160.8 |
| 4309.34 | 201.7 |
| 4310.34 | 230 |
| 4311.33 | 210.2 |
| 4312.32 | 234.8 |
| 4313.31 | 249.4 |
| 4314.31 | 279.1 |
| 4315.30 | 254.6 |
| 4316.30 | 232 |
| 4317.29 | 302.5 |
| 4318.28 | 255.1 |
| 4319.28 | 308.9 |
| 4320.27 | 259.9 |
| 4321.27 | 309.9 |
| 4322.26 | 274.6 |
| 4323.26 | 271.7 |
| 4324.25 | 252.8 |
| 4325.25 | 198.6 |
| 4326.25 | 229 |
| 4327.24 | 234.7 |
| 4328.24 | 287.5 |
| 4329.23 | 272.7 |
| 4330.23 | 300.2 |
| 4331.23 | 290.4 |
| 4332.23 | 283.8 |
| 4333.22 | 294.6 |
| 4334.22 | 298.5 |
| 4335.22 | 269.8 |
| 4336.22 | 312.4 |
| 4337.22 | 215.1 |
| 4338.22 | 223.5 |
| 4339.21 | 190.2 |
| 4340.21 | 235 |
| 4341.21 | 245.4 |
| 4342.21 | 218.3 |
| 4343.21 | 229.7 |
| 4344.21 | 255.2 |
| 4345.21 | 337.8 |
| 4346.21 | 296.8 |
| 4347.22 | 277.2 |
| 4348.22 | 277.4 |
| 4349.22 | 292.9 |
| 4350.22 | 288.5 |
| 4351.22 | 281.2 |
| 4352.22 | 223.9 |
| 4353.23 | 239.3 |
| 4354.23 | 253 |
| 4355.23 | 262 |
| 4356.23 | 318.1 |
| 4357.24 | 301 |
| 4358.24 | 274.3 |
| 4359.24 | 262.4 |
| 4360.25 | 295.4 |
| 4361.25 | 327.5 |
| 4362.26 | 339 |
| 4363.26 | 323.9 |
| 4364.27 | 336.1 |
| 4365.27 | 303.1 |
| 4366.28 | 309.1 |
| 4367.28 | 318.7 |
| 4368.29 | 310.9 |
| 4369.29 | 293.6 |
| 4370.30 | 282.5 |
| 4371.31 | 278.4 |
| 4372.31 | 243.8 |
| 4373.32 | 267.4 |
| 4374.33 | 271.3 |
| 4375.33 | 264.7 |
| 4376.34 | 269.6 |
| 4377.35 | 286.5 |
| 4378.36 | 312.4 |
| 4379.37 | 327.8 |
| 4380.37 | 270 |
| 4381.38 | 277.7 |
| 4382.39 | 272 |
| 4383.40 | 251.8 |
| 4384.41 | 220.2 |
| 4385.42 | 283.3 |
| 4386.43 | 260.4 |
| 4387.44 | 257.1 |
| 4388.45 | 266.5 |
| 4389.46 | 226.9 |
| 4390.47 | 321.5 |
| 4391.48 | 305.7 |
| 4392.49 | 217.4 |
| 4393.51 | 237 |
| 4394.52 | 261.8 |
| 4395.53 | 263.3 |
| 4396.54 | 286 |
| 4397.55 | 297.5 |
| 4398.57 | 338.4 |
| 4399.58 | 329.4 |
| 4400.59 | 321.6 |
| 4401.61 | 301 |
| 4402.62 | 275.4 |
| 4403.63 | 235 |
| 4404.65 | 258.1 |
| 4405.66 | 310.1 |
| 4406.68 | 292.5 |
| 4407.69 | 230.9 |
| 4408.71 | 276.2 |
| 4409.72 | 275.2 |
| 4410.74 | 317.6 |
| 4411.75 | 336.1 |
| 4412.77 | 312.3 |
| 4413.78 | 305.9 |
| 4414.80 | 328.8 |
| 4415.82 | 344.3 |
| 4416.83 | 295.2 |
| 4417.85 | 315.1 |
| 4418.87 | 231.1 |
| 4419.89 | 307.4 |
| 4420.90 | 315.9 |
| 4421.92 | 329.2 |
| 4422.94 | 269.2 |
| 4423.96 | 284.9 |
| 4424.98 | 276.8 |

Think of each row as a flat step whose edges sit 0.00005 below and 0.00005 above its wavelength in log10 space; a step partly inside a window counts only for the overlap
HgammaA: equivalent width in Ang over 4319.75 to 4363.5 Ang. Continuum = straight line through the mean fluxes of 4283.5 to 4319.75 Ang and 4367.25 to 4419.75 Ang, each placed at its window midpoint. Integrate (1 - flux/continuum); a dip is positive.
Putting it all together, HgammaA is -3.73 Ang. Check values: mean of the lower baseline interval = 223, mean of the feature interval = 271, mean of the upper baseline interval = 283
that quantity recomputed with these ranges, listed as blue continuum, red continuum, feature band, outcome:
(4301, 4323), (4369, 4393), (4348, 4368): -2.4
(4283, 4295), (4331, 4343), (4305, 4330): 0.2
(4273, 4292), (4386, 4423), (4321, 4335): -0.6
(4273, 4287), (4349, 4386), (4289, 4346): 5.2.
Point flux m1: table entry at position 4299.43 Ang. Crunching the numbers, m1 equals 149.9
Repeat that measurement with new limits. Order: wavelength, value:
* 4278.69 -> 264.1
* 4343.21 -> 229.7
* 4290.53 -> 212.3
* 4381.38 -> 277.7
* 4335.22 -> 269.8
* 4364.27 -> 336.1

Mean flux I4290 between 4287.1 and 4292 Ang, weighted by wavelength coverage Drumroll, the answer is 226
